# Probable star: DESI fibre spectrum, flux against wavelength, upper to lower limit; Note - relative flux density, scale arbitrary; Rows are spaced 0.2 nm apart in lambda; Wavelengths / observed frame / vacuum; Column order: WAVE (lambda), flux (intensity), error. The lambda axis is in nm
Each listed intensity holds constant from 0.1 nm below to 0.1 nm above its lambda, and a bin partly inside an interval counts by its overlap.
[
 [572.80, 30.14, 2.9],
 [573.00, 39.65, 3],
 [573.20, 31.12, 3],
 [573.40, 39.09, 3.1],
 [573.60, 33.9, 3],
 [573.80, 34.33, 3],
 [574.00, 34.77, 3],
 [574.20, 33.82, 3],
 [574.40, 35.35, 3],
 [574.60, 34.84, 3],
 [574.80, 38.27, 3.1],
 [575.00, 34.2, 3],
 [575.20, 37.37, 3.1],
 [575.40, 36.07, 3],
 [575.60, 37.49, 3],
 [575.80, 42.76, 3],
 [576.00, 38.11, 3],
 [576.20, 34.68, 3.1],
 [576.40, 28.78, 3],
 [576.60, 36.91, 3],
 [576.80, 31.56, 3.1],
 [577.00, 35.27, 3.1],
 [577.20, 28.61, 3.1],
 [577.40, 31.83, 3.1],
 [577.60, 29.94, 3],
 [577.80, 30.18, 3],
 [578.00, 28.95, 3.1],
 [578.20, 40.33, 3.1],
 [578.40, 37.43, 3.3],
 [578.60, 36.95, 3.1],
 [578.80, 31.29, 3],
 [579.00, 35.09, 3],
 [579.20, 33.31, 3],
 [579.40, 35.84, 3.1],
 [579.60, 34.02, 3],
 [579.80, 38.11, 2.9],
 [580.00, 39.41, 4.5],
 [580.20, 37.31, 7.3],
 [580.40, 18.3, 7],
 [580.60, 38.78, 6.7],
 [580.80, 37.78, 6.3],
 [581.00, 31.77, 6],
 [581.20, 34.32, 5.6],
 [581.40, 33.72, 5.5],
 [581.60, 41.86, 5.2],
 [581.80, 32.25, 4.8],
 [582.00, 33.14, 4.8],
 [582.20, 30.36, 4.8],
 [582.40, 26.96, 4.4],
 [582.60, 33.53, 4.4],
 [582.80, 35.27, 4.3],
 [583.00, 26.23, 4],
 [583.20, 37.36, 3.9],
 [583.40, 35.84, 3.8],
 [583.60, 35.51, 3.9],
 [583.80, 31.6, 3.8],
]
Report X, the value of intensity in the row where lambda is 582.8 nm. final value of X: 35.27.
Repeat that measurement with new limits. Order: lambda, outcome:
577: 35.27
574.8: 38.27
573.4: 39.09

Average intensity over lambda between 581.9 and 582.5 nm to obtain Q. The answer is 30.2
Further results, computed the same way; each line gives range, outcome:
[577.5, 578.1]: 29.7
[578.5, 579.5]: 34.5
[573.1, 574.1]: 34.6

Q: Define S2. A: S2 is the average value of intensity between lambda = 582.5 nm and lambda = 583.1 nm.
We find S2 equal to 31.7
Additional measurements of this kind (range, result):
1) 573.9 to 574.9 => 35.4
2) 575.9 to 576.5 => 33.9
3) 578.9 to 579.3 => 34.2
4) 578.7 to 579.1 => 33.2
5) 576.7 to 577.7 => 31.4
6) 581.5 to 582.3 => 34.4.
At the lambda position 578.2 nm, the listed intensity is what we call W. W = 40.33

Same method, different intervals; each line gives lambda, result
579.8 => 38.11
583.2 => 37.36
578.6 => 36.95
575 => 34.2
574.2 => 33.82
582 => 33.14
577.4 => 31.83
